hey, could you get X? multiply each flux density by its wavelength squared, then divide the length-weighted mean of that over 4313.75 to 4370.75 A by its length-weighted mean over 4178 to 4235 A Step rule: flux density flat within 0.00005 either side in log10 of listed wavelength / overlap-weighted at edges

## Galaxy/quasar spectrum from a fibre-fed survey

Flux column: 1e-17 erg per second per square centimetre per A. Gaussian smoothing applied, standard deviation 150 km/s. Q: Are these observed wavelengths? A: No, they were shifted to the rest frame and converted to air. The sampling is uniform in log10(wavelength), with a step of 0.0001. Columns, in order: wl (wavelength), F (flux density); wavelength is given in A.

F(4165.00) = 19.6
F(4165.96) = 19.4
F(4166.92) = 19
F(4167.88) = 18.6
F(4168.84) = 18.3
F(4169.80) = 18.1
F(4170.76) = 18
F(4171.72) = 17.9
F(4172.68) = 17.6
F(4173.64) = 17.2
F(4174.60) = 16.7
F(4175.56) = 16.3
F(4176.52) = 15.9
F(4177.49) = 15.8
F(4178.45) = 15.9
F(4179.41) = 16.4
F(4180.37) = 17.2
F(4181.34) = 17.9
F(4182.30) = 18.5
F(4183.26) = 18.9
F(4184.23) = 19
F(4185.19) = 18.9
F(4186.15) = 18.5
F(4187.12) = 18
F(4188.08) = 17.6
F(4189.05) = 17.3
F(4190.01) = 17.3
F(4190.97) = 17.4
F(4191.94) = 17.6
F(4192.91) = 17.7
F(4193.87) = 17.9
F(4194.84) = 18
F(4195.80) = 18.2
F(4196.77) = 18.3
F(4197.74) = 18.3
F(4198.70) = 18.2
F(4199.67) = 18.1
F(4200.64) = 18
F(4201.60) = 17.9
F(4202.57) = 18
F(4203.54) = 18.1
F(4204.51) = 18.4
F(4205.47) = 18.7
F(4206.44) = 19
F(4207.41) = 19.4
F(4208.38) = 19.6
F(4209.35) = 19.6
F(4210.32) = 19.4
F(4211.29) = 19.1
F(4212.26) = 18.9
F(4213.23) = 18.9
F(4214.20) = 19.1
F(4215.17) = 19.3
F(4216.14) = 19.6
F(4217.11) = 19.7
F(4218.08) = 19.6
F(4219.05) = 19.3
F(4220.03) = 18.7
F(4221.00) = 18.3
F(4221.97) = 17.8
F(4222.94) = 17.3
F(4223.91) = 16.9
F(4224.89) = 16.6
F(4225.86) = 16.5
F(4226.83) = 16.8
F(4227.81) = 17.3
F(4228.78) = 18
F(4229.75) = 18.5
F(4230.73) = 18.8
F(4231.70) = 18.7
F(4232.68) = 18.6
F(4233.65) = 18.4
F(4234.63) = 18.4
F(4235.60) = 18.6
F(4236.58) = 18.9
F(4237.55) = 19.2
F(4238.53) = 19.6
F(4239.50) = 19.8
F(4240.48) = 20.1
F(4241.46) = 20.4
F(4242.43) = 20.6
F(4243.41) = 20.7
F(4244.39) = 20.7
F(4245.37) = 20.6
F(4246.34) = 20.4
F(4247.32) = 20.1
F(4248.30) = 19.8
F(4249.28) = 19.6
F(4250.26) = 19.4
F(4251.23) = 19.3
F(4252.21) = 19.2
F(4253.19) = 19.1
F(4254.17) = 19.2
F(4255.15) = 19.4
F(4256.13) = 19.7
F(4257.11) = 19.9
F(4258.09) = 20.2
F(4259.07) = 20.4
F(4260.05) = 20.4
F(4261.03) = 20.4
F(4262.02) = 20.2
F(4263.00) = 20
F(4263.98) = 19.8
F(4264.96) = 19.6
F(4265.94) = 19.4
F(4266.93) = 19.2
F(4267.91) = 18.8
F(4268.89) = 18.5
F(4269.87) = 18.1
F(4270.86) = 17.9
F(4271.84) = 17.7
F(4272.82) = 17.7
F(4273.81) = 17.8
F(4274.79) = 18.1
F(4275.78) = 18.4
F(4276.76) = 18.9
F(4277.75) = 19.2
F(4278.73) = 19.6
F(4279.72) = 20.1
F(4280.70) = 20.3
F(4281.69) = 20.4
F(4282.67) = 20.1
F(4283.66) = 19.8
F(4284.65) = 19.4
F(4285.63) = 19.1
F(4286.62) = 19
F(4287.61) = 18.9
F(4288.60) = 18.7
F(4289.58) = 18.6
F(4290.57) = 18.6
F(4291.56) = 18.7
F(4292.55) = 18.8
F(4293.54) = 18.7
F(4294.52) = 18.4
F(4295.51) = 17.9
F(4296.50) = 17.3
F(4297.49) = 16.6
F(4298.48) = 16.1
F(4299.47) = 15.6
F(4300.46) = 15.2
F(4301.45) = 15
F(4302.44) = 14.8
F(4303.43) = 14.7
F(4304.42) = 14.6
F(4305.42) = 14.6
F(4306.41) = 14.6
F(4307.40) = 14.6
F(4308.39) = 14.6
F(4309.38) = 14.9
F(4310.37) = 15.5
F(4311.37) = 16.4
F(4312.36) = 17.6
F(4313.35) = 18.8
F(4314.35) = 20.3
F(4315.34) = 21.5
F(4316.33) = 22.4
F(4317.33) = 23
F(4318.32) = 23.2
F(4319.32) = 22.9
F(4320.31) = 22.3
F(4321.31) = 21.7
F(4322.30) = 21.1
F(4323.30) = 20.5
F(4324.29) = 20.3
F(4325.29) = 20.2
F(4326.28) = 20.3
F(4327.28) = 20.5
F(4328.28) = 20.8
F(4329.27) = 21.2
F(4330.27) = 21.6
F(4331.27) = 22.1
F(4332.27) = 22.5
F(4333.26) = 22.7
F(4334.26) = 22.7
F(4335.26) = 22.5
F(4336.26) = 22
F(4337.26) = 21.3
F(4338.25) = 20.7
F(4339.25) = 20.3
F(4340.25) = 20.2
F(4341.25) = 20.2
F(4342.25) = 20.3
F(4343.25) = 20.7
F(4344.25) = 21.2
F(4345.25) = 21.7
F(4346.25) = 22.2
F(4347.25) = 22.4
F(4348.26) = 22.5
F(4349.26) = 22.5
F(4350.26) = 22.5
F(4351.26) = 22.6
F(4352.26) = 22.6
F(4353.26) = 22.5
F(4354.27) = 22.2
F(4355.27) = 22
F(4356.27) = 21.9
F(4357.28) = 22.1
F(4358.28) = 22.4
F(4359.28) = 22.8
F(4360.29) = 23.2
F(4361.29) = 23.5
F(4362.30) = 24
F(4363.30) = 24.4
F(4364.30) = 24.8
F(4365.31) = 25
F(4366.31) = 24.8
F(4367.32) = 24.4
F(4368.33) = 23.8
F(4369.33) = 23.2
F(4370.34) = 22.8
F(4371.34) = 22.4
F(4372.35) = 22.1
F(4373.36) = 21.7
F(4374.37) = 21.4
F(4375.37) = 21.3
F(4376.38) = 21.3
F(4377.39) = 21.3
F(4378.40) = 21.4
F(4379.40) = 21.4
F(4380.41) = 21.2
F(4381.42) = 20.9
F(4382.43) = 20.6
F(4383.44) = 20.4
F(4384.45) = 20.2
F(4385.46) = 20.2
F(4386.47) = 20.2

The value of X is 1.3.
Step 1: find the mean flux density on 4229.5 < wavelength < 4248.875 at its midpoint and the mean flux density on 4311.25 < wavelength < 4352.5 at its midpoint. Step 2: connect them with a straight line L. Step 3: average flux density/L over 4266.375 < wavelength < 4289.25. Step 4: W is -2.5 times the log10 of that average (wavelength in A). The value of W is 0.08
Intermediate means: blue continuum 19.6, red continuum 21.4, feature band 18.9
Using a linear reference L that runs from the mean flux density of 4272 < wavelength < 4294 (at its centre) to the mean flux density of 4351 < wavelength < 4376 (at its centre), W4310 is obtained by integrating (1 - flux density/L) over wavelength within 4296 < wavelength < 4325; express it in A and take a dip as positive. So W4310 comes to 3.5 A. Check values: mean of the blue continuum 19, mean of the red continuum 23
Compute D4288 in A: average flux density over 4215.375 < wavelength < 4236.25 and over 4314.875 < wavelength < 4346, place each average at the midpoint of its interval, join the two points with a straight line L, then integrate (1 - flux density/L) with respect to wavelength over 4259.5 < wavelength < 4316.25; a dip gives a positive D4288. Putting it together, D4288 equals 5.7 A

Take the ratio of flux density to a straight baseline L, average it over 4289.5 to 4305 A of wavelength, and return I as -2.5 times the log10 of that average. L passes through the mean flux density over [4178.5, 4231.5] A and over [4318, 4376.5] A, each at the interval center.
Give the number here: 0.23 mag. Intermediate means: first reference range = 18.2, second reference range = 22.1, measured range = 16.8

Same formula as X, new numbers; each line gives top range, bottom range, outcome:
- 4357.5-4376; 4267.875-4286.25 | 1.28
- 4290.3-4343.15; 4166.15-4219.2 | 1.12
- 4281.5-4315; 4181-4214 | 0.98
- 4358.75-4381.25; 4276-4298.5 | 1.25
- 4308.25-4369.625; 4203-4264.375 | 1.18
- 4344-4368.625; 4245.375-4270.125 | 1.22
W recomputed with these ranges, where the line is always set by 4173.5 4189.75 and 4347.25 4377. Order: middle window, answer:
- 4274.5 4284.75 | 0.05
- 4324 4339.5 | 0.03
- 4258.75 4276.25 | 0.05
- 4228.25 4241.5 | 0.00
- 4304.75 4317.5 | 0.22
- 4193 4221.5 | -0.03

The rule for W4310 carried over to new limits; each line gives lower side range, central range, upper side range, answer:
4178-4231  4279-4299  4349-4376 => 1.9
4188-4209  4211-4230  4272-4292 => 0.1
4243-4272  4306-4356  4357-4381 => 2.3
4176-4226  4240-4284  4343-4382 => 0.6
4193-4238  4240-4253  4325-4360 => -0.5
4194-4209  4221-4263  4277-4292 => -0.6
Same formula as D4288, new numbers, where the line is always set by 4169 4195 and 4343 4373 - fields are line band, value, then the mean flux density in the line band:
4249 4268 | 0.16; 19.7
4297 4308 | 3.14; 15.1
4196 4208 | -0.15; 18.4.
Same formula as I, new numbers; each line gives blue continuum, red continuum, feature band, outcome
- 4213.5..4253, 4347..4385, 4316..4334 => -0.01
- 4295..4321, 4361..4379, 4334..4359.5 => -0.04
